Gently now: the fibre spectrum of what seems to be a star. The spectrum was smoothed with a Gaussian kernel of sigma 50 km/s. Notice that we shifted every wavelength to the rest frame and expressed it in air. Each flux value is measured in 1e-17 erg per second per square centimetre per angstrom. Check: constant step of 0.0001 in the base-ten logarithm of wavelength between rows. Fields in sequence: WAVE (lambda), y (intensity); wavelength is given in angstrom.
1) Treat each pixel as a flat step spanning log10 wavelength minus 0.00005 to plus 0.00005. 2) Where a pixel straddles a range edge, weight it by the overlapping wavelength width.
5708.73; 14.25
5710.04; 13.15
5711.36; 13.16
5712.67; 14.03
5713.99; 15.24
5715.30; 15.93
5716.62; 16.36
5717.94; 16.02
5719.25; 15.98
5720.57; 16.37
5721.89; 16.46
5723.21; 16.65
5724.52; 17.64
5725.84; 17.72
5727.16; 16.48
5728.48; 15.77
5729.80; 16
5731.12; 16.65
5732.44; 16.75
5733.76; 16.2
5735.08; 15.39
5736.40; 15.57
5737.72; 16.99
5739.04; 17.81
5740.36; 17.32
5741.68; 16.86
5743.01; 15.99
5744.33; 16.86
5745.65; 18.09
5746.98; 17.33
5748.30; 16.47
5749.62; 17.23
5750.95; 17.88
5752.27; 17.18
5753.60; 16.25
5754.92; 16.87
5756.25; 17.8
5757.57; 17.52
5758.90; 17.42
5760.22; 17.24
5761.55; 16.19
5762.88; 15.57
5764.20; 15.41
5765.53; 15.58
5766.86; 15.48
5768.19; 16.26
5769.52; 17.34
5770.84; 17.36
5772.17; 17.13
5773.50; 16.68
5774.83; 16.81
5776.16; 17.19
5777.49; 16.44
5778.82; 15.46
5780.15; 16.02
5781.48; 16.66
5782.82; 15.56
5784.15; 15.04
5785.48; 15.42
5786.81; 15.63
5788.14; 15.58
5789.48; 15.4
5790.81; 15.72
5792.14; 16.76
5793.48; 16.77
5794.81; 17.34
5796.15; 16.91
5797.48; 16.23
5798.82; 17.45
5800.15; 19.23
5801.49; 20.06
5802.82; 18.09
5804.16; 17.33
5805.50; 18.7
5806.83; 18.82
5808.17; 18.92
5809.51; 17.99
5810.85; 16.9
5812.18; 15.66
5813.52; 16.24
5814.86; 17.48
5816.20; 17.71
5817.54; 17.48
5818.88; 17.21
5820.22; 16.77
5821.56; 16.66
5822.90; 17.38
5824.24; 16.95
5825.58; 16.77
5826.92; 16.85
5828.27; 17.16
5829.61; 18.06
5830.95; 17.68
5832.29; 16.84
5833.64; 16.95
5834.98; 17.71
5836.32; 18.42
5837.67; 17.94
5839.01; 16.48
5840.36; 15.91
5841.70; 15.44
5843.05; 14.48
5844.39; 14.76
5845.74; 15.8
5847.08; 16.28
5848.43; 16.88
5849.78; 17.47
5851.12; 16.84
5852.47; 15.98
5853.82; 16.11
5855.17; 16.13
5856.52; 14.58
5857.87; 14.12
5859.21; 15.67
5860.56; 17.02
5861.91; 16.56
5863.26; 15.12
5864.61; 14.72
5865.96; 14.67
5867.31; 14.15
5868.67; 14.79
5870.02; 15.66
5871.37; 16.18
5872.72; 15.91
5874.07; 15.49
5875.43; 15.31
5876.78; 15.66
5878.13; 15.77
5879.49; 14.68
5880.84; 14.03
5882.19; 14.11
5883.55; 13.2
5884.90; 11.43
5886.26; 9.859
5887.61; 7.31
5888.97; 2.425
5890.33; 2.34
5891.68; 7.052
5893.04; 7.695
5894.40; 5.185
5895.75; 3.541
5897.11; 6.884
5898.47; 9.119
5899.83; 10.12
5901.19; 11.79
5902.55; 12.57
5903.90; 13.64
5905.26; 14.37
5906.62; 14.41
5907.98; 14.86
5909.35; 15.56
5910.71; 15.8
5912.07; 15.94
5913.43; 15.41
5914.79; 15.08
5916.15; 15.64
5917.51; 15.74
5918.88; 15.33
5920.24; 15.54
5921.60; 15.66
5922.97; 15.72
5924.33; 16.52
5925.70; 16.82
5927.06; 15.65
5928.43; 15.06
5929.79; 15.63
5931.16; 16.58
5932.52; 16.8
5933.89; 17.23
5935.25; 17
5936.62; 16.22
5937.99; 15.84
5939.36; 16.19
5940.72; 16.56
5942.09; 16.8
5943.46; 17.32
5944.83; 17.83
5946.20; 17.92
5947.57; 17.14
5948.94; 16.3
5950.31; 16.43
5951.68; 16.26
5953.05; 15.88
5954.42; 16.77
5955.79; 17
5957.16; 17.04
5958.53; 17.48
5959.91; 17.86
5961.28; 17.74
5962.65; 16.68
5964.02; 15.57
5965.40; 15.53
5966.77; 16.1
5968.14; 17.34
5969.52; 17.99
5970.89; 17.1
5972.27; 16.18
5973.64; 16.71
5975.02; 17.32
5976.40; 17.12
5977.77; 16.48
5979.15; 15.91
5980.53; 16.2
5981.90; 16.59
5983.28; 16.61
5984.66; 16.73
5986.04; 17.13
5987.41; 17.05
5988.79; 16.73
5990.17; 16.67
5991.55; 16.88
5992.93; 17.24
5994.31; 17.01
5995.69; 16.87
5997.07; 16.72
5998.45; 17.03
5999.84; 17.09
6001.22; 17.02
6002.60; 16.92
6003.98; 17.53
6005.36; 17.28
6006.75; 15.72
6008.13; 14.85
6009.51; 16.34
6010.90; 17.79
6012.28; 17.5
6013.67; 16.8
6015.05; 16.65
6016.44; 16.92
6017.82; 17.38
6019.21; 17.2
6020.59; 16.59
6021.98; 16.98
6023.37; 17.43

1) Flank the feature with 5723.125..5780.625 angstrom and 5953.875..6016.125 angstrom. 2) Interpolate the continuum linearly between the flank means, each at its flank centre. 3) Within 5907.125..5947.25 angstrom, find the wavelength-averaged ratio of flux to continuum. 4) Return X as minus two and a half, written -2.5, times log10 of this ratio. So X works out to 0.04 mag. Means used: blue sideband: 16.7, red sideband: 16.8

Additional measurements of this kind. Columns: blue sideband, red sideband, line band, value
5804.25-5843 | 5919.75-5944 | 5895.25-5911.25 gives 0.35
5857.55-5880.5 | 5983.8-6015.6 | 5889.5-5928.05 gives 0.25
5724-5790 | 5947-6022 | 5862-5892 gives 0.28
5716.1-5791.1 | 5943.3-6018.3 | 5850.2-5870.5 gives 0.08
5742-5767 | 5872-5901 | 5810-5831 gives -0.25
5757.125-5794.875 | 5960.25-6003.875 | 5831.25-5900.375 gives 0.20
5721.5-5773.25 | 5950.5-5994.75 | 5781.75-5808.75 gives -0.02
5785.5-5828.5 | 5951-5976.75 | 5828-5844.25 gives 0.02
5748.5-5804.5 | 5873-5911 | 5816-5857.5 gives -0.20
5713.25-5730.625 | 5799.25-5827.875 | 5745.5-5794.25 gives 0.03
